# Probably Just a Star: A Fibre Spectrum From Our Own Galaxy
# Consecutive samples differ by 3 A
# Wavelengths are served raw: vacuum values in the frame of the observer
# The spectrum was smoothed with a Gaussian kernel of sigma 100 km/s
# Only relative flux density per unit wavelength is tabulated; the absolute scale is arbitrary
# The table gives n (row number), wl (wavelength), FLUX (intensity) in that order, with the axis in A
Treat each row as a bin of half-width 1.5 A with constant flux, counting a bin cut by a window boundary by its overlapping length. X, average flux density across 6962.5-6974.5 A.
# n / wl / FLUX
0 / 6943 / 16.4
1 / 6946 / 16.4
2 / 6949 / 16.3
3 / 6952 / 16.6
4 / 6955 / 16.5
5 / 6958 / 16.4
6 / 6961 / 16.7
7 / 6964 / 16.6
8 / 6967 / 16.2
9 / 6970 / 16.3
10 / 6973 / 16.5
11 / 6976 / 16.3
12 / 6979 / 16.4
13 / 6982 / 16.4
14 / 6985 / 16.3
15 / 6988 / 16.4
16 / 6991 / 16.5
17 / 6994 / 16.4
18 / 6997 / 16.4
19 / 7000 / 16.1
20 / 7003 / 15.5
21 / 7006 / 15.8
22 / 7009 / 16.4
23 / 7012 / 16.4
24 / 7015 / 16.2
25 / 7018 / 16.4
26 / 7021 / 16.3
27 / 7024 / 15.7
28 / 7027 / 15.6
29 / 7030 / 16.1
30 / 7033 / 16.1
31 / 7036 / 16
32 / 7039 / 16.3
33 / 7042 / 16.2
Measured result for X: 16.4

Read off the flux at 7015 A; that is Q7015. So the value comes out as 16.2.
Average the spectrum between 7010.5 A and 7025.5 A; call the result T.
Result 16.2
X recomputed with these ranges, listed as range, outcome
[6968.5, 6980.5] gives 16.4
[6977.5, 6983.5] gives 16.4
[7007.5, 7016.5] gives 16.3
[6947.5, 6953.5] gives 16.5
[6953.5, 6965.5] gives 16.6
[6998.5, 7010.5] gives 16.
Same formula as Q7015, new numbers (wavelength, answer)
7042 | 16.2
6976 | 16.3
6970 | 16.3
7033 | 16.1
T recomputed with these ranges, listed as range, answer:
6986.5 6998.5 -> 16.4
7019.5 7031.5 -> 15.9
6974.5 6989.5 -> 16.4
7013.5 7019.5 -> 16.3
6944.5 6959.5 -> 16.4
